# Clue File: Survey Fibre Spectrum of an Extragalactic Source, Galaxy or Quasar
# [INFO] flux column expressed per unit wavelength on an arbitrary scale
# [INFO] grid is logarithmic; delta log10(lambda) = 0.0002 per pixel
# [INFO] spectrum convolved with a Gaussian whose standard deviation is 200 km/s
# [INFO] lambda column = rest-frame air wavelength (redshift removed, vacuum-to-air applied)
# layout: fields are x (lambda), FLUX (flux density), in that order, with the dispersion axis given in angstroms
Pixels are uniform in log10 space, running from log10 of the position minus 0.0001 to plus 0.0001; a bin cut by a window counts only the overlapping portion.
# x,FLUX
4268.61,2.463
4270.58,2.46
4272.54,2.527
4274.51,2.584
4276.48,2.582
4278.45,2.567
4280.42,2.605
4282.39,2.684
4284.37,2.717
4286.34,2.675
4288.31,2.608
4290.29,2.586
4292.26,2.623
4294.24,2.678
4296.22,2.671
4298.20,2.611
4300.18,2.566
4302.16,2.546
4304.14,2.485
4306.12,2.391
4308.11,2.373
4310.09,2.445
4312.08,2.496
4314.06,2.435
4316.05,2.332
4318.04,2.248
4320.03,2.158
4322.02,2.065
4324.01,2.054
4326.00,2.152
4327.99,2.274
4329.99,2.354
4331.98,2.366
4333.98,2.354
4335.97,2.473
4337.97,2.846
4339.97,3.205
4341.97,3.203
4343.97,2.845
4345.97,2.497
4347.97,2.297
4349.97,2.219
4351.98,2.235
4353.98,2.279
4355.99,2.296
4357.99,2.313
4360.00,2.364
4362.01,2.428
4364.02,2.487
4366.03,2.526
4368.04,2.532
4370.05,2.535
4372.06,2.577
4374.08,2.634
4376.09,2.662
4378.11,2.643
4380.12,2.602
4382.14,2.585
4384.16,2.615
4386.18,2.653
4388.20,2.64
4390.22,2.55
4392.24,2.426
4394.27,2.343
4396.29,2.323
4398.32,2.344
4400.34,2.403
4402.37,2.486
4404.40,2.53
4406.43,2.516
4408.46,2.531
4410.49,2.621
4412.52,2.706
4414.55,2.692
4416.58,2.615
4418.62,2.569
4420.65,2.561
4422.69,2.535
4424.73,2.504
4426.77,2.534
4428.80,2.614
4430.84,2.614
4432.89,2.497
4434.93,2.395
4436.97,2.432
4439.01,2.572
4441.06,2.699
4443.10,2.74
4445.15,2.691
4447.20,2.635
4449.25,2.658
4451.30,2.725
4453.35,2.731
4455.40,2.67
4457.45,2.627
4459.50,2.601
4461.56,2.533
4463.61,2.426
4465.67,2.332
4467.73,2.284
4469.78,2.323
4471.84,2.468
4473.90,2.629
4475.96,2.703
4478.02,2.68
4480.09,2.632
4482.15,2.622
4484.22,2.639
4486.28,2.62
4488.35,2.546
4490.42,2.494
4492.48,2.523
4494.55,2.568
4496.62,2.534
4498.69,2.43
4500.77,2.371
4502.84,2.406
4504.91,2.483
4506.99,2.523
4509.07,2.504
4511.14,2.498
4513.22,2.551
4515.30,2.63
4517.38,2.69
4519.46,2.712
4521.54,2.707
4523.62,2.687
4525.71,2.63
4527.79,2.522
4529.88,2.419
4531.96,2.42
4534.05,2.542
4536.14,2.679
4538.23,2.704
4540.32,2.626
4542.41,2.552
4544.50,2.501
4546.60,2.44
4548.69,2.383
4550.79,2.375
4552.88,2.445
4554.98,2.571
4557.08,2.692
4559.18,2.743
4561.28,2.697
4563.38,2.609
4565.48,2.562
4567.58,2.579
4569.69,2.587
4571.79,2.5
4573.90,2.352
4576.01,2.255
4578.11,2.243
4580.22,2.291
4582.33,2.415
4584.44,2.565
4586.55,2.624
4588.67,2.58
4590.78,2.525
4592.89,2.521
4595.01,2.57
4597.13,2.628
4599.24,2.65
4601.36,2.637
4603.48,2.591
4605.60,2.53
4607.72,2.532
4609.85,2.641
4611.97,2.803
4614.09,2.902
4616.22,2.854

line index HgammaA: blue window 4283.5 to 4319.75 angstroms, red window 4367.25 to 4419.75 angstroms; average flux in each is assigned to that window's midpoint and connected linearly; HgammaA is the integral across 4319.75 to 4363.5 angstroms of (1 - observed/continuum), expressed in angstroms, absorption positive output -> 1.84 angstroms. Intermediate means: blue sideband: 2.52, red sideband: 2.55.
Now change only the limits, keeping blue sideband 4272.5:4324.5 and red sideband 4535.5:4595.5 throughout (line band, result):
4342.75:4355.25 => 0.5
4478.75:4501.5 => -0.3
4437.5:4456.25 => -1.2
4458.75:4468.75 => 0.3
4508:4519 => -0.3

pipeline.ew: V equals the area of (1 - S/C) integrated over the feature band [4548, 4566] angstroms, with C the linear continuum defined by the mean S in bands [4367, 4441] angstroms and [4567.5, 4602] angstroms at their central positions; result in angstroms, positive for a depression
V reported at -0.5 angstroms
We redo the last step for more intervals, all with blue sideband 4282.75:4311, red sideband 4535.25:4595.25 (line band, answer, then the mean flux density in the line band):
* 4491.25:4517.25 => 0.3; 2.51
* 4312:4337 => 2.8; 2.28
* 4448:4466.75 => -0.3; 2.59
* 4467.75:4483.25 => -0.1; 2.56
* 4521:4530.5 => -0.2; 2.59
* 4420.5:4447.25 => -0.3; 2.57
